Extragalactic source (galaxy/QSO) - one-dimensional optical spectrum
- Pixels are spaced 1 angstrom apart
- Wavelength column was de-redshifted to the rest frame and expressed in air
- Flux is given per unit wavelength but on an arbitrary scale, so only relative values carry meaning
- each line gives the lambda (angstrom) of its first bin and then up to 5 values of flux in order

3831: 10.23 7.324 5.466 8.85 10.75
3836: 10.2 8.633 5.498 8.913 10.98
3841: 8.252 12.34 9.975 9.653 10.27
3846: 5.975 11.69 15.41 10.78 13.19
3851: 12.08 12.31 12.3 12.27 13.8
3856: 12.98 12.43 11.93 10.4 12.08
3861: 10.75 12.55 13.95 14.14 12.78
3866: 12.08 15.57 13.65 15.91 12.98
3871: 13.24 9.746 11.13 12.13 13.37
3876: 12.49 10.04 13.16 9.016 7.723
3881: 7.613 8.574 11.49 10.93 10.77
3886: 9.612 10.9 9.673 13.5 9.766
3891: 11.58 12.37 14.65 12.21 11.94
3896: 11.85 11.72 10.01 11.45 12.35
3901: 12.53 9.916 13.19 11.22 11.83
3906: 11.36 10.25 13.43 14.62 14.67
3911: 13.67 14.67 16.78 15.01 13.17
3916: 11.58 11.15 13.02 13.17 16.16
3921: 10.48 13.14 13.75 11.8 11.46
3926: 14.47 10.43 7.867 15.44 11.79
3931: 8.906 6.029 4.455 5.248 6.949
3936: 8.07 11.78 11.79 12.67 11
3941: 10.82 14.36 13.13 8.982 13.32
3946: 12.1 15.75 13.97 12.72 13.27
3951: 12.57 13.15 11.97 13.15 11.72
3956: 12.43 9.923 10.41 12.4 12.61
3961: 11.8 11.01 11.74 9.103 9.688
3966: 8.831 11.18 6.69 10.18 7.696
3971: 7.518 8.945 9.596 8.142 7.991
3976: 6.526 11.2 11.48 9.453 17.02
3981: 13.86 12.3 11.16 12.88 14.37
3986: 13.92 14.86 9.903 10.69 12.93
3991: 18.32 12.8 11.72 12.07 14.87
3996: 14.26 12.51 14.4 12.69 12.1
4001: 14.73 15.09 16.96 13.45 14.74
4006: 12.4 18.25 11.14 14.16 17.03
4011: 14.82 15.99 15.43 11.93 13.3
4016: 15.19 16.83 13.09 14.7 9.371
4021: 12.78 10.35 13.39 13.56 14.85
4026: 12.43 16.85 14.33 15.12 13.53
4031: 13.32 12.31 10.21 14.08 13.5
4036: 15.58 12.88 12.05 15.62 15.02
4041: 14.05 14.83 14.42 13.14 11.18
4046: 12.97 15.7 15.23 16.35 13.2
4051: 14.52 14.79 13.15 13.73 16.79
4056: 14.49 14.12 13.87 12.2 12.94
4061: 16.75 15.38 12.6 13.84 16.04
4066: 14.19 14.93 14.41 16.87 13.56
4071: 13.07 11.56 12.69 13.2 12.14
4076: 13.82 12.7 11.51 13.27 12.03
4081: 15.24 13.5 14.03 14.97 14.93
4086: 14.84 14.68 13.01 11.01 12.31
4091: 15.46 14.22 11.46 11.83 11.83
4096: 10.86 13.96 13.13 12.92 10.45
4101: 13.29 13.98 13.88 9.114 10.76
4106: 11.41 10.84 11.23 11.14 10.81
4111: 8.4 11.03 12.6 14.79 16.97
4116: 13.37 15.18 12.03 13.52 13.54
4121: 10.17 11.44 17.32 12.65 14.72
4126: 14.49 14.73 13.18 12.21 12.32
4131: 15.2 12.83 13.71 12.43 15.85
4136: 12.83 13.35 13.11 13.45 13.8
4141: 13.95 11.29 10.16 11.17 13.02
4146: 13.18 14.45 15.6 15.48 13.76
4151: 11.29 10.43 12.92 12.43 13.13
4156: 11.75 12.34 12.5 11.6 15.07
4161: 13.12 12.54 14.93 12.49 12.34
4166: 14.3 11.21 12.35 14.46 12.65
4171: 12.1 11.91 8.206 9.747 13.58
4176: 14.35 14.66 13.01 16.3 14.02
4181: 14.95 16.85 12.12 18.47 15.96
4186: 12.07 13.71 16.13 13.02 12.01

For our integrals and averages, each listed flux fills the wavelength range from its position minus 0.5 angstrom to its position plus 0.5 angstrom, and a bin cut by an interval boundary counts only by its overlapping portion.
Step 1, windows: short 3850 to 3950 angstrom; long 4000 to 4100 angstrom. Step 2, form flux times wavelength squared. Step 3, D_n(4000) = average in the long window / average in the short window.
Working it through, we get 1.3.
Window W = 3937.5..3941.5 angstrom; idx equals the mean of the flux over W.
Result 11.6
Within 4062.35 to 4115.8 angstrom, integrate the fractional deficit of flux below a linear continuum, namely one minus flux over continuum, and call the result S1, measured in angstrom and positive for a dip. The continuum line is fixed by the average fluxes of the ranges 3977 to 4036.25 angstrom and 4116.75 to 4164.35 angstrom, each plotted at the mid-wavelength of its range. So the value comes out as 1.48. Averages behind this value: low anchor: 13.6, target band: 13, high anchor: 13.2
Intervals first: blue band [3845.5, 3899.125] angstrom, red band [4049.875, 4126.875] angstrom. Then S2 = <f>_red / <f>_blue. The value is 1.13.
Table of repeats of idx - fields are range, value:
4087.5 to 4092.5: 13.2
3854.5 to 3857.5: 13.1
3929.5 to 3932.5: 8.91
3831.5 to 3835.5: 8.1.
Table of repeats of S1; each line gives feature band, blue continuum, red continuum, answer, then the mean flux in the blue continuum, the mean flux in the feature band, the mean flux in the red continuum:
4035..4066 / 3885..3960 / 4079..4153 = -4.0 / 11.9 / 14.2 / 13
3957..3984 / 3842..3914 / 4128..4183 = 4.3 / 12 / 10.4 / 13.1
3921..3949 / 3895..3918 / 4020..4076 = 3.7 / 12.6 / 11.1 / 13.9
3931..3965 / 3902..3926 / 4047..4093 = 5.2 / 13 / 11.2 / 14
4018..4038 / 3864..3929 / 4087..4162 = -1.2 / 12.1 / 13.3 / 12.8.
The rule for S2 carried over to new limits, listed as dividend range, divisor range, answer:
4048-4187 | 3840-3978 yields 1.16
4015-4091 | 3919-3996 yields 1.21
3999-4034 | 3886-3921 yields 1.12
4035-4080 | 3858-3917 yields 1.16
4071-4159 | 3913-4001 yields 1.11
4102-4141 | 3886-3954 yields 1.09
